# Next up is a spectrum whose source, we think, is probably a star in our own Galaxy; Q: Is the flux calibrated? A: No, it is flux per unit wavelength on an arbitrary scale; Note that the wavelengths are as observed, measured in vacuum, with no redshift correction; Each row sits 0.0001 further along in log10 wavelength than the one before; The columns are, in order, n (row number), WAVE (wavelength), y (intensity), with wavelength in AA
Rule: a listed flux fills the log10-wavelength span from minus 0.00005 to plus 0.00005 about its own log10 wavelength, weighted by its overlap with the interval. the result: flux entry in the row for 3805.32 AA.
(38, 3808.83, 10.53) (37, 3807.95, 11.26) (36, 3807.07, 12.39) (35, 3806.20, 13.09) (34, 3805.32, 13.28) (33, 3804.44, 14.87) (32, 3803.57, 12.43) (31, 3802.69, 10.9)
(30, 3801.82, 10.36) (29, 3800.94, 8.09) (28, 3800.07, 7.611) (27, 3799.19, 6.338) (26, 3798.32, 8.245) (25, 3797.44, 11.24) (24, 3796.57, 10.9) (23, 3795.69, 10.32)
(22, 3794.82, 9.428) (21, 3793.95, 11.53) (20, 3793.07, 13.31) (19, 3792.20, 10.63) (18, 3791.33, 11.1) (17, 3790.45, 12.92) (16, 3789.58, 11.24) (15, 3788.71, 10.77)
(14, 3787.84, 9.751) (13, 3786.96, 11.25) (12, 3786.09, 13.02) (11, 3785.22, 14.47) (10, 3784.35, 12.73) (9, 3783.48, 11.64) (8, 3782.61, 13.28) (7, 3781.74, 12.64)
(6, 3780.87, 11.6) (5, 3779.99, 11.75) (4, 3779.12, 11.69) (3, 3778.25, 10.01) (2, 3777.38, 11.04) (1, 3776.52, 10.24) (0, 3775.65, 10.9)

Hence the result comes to 13.28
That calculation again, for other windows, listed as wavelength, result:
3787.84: 9.751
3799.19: 6.338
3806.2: 13.09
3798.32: 8.245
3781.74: 12.64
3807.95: 11.26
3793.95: 11.53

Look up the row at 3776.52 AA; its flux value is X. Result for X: 10.24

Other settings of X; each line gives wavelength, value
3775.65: 10.9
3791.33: 11.1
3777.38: 11.04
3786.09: 13.02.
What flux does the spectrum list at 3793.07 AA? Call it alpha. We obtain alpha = 13.31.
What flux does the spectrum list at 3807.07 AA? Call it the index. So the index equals 12.39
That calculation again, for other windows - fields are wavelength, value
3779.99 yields 11.75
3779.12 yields 11.69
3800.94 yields 8.09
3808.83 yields 10.53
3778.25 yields 10.01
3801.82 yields 10.36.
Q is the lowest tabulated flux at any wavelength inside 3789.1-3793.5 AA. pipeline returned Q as 10.63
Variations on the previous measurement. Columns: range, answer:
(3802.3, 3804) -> 10.9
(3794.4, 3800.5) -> 6.338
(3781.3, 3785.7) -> 11.64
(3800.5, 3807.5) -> 8.09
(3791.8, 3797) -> 9.428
